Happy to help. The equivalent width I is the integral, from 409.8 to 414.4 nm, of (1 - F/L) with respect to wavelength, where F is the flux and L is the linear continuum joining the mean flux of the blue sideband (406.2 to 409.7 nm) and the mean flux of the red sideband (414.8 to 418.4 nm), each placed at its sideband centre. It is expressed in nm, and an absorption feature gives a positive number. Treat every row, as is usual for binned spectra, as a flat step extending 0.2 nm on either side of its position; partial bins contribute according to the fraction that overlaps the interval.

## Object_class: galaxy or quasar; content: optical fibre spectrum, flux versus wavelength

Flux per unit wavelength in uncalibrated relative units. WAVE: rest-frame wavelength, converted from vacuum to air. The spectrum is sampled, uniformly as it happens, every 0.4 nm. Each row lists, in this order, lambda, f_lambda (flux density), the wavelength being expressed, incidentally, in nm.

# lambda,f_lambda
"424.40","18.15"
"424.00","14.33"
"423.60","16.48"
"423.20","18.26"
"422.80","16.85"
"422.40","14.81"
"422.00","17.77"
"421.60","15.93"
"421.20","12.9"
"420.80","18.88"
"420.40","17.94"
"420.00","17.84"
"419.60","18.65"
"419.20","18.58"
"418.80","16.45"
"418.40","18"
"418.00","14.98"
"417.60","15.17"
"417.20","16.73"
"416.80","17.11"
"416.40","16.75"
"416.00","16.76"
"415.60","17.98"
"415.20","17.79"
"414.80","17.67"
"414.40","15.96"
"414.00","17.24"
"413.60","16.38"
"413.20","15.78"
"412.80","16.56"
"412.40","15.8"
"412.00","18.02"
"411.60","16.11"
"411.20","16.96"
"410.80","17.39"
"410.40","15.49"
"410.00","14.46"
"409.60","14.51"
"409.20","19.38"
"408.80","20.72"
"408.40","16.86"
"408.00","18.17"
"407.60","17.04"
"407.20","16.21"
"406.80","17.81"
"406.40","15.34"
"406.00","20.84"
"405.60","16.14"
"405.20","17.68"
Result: 0.20 nm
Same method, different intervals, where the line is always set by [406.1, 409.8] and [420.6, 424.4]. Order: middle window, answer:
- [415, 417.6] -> -0.03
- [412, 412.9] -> 0.03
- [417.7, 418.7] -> 0.02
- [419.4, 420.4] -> -0.10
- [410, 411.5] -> 0.08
